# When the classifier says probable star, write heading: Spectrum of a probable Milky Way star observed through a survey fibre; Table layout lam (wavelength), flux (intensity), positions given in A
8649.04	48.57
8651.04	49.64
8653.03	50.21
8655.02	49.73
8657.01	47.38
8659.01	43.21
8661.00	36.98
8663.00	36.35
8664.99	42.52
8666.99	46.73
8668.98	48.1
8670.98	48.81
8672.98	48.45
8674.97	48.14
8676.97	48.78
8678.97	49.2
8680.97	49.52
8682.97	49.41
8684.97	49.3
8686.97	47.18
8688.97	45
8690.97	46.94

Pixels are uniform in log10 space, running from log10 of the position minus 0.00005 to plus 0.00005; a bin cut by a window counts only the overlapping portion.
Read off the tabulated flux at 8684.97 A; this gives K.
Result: 49.3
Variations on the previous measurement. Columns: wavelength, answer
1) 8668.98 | 48.1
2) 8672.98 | 48.45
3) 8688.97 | 45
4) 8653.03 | 50.21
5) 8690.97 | 46.94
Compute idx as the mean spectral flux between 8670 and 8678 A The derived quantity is 48.5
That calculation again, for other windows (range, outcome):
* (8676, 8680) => 49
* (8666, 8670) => 47.4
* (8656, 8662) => 42.5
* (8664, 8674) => 46.9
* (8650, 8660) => 48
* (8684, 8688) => 48.2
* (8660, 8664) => 36.7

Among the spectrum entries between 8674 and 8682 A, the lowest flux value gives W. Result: 48.14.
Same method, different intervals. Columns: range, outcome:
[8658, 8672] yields 36.35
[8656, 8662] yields 36.98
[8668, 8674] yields 48.1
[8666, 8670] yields 46.73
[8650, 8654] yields 49.64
